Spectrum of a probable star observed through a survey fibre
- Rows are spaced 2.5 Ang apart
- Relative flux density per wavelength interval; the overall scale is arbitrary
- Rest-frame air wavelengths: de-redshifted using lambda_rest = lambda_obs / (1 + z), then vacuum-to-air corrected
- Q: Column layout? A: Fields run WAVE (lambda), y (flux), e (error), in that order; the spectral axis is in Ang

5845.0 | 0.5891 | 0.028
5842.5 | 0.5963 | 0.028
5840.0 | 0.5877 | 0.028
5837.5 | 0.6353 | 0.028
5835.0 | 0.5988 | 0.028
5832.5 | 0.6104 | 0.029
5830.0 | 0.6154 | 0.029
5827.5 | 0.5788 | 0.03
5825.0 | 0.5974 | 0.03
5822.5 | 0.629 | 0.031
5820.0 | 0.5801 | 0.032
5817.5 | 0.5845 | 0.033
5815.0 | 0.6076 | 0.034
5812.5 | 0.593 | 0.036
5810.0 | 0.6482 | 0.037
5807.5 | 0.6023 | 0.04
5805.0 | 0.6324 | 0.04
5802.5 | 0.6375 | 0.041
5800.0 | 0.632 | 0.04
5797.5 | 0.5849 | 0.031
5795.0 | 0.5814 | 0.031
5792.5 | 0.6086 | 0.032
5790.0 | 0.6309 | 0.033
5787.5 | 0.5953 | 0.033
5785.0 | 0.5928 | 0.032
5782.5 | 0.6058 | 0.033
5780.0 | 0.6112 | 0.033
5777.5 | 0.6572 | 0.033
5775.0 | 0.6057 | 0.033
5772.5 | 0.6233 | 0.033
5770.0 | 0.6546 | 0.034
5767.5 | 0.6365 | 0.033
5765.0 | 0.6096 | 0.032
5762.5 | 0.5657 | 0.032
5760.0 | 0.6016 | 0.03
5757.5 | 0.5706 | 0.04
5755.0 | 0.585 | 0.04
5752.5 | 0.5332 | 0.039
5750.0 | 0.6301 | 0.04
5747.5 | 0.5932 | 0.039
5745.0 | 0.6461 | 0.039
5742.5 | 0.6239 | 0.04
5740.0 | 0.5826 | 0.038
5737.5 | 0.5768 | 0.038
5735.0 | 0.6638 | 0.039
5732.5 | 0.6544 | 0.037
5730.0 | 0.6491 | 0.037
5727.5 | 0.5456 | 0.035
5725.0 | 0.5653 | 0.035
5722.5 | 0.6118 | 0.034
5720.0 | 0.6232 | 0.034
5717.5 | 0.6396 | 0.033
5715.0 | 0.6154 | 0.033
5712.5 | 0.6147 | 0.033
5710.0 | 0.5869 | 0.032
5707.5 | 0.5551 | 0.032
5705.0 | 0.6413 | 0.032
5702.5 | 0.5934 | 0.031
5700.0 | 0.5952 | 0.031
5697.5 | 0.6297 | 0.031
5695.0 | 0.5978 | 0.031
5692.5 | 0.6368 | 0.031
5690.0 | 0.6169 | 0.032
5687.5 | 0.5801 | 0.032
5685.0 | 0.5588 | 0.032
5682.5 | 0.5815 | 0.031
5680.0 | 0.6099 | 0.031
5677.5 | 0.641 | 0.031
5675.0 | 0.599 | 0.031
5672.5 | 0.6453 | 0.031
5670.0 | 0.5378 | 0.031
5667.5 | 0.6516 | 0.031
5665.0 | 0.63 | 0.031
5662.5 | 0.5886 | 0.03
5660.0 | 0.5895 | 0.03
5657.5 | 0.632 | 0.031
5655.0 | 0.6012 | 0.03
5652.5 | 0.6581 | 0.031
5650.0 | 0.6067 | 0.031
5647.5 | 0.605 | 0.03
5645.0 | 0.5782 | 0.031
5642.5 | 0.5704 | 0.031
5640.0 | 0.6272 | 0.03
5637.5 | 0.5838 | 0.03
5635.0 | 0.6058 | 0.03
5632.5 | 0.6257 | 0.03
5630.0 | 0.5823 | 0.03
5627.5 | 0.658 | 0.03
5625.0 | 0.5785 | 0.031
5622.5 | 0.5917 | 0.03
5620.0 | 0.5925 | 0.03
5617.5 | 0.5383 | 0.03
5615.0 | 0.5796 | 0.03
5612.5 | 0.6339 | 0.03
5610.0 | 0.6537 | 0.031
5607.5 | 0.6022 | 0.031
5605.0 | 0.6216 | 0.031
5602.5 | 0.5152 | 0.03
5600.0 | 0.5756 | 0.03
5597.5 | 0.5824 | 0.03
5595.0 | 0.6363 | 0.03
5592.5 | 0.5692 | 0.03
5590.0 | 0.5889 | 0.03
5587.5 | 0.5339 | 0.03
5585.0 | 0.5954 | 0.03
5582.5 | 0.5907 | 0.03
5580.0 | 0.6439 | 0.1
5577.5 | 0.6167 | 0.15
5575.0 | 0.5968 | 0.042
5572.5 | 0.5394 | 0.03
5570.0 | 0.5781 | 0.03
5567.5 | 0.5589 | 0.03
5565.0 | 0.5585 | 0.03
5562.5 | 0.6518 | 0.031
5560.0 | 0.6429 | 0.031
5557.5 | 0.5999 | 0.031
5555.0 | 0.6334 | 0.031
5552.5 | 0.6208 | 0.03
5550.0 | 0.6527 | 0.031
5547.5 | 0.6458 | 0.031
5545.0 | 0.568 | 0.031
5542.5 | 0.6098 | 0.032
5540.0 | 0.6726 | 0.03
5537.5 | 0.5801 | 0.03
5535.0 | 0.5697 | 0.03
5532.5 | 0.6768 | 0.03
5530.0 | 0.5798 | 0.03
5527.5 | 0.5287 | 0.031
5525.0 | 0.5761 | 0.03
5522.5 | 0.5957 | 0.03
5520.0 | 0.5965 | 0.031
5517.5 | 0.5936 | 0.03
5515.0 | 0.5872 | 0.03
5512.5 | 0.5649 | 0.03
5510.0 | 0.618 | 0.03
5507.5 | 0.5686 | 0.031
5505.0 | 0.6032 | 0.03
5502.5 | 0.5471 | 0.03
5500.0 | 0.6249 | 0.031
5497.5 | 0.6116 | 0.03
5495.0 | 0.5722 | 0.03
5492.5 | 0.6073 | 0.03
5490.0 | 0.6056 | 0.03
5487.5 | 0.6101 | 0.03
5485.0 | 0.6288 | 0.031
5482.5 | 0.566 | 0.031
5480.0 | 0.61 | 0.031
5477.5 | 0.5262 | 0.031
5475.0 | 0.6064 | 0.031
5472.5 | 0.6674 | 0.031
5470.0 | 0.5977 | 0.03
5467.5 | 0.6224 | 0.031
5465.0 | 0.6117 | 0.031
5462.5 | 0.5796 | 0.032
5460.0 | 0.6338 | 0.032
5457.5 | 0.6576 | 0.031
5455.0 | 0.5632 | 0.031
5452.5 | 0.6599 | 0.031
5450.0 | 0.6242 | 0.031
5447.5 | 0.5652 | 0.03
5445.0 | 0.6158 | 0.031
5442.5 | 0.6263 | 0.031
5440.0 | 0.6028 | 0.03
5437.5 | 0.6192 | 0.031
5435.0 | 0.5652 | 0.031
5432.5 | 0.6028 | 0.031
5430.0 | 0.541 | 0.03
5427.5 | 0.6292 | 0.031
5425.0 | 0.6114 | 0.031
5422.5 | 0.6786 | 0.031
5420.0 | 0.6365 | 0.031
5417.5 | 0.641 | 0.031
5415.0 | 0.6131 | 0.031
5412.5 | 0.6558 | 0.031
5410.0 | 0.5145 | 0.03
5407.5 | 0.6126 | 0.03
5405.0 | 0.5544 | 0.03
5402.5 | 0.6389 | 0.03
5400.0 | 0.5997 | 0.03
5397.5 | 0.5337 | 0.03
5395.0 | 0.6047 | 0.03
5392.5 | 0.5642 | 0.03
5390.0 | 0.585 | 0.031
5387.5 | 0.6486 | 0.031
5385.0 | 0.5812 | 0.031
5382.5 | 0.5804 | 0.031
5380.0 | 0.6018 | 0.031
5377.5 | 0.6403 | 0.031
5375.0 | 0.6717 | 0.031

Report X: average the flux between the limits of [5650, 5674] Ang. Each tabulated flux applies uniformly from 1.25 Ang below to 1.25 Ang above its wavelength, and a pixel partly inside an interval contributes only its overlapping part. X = 0.614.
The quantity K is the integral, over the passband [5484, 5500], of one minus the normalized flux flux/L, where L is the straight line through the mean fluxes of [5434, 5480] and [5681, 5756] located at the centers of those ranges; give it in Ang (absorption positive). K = 0.02 Ang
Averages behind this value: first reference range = 0.608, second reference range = 0.604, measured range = 0.607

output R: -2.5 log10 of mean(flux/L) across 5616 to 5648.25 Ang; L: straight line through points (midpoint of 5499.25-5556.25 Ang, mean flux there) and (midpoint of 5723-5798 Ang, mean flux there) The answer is 0.01 mag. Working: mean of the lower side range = 0.6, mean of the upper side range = 0.606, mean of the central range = 0.595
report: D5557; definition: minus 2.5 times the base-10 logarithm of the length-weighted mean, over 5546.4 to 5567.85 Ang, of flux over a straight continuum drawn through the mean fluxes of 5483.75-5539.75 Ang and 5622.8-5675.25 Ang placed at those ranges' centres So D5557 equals -0.04 mag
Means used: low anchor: 0.594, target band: 0.621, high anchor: 0.607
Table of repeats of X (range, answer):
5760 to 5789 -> 0.614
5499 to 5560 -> 0.601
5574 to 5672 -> 0.6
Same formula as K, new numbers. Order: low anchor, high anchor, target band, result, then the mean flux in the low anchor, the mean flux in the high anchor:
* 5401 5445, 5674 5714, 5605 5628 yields 0.1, 0.609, 0.602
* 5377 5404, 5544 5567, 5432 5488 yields -0.1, 0.596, 0.618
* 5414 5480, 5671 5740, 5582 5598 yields 0.6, 0.611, 0.608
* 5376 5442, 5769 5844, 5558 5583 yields 0.3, 0.603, 0.61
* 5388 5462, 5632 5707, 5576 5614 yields 0.6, 0.605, 0.607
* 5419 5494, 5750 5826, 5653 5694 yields 0.0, 0.609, 0.607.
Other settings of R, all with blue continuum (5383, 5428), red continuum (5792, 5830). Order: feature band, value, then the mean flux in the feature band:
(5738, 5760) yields 0.02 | 0.595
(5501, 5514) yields 0.04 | 0.581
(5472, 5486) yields 0.02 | 0.597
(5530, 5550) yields -0.02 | 0.617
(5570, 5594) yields 0.04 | 0.586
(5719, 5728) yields 0.03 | 0.589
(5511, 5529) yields 0.05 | 0.578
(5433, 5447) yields 0.00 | 0.604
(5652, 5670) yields -0.01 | 0.614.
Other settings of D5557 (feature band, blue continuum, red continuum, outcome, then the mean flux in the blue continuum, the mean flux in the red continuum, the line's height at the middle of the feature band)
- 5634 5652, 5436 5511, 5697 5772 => 0.01 mag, 0.605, 0.606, 0.606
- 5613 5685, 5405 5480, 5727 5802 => 0.01 mag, 0.609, 0.609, 0.609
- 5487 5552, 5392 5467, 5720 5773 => 0.01 mag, 0.606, 0.606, 0.606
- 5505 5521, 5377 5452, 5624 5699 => 0.03 mag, 0.603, 0.607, 0.605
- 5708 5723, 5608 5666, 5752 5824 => -0.01 mag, 0.605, 0.608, 0.606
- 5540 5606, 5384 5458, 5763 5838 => 0.02 mag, 0.604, 0.612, 0.607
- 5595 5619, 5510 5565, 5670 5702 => 0.02 mag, 0.606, 0.605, 0.605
